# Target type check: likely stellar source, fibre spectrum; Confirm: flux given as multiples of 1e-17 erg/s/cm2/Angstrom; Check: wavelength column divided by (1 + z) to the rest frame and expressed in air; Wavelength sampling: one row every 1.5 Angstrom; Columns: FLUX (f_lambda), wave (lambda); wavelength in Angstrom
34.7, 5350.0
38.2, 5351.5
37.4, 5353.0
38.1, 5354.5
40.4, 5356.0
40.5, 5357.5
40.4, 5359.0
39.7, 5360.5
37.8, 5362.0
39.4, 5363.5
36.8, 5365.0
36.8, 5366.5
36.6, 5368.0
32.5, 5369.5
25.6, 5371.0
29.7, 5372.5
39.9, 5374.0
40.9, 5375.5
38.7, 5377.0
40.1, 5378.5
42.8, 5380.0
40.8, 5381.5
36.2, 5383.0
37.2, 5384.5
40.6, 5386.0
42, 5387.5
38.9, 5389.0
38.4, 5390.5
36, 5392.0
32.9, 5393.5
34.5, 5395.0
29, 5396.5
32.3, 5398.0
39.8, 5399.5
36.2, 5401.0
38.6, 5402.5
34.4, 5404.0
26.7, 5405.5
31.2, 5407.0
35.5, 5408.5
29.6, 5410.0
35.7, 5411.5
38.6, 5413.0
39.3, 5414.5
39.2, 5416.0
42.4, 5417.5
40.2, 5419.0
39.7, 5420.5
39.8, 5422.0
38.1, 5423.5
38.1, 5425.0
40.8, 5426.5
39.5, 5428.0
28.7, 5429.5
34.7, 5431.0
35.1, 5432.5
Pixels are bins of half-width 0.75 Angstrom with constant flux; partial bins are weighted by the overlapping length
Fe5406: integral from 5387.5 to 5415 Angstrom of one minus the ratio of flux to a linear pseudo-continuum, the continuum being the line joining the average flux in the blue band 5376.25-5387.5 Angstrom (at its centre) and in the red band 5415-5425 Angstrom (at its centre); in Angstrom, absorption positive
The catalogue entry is 3.2 Angstrom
